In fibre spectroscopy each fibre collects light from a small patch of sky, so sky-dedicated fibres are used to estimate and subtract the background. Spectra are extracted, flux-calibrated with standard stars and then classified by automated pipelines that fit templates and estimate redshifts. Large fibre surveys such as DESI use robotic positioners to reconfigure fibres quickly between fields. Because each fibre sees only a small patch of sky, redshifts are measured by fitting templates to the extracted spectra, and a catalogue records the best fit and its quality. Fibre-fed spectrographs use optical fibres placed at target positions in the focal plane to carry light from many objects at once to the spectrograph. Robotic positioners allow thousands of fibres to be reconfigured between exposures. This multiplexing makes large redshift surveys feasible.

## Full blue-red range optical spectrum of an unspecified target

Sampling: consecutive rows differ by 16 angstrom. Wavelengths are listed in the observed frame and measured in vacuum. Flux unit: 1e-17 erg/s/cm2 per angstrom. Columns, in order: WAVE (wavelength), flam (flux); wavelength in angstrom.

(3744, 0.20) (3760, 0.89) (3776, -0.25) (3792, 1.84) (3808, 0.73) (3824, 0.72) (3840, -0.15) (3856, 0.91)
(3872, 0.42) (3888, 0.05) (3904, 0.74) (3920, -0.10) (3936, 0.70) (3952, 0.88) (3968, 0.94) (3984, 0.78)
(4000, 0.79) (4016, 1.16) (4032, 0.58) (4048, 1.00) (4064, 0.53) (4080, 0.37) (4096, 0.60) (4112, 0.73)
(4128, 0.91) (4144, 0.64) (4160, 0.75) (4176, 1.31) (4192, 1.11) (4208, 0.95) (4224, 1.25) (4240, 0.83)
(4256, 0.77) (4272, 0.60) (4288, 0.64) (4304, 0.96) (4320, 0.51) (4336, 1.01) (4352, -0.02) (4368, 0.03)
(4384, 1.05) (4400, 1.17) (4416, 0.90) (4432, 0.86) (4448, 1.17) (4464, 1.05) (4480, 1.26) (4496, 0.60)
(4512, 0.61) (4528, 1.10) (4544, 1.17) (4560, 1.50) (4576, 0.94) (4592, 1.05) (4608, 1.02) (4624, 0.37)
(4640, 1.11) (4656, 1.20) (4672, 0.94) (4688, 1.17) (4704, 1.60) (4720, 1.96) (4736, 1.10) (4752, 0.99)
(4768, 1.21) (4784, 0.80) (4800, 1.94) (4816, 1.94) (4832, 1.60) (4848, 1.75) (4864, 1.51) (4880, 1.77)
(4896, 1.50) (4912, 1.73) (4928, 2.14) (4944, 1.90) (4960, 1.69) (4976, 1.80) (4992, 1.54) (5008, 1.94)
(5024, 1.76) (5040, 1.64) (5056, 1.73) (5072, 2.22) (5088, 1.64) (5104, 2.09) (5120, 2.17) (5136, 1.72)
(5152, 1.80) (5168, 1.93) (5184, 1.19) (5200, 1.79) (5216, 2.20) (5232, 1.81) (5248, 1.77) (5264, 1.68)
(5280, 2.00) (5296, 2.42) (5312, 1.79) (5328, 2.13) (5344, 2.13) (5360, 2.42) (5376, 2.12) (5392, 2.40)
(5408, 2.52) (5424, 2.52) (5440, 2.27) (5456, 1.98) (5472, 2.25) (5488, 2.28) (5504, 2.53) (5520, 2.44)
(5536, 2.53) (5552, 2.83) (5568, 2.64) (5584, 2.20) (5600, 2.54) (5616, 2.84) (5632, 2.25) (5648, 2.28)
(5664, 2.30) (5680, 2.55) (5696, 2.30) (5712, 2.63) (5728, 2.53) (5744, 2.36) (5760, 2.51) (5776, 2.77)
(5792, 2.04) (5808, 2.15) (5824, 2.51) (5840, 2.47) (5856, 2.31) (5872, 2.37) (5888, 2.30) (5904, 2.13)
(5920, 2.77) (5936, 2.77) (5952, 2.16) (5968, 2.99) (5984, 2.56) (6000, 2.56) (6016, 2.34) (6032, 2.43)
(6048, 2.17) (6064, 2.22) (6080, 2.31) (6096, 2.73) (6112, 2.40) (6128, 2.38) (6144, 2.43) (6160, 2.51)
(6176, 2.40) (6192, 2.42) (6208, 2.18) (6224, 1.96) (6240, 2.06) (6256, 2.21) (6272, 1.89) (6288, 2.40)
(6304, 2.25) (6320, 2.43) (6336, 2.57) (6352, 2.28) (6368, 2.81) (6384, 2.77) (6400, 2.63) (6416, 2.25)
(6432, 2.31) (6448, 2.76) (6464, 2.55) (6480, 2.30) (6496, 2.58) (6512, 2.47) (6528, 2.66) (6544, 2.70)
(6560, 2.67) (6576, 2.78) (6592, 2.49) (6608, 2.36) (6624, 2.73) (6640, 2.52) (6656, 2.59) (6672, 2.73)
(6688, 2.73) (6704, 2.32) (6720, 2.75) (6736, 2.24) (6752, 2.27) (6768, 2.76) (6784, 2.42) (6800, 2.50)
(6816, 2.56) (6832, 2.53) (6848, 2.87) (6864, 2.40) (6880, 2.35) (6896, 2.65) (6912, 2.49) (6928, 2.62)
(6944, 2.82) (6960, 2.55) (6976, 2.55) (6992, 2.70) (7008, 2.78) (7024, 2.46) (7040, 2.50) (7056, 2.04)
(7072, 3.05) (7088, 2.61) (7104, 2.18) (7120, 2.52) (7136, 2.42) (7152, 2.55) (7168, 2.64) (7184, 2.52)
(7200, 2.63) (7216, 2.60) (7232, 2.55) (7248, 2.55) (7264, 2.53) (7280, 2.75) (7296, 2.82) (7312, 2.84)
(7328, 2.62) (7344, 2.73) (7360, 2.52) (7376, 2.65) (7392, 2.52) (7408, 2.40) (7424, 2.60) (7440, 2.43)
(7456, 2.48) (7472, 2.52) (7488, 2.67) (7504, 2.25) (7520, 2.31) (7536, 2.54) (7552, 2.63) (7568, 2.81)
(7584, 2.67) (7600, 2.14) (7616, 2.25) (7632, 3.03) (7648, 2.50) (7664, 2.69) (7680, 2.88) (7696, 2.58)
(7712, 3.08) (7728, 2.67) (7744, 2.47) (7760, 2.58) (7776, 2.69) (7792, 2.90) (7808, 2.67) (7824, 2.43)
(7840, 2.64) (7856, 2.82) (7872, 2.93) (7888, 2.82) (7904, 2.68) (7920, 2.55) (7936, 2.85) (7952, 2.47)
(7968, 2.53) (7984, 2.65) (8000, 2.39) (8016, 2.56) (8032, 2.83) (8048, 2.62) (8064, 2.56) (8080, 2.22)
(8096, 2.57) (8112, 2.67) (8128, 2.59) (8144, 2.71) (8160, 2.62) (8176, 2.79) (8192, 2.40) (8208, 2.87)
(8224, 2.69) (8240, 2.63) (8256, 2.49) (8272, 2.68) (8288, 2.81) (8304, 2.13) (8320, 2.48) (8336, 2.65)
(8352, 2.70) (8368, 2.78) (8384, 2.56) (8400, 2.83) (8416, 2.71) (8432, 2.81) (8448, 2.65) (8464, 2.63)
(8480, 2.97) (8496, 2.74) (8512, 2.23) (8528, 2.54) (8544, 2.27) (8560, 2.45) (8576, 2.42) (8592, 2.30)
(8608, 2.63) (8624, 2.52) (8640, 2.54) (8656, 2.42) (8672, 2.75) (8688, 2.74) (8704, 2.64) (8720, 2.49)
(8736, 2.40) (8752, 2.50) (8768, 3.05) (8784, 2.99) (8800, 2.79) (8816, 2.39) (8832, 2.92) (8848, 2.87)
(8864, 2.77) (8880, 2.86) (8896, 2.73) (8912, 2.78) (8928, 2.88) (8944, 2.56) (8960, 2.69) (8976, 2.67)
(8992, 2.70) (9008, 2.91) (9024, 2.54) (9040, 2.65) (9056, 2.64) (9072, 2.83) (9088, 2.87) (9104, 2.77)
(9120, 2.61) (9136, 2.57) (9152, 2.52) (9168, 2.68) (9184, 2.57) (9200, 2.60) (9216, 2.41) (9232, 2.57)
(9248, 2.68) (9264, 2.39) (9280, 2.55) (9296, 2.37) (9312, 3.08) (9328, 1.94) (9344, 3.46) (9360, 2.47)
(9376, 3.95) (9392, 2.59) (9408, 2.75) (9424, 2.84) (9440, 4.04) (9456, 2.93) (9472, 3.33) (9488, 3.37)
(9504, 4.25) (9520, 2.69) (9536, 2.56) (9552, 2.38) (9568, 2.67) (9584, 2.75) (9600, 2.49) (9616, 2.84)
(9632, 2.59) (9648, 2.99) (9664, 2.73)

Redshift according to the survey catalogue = 0.204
